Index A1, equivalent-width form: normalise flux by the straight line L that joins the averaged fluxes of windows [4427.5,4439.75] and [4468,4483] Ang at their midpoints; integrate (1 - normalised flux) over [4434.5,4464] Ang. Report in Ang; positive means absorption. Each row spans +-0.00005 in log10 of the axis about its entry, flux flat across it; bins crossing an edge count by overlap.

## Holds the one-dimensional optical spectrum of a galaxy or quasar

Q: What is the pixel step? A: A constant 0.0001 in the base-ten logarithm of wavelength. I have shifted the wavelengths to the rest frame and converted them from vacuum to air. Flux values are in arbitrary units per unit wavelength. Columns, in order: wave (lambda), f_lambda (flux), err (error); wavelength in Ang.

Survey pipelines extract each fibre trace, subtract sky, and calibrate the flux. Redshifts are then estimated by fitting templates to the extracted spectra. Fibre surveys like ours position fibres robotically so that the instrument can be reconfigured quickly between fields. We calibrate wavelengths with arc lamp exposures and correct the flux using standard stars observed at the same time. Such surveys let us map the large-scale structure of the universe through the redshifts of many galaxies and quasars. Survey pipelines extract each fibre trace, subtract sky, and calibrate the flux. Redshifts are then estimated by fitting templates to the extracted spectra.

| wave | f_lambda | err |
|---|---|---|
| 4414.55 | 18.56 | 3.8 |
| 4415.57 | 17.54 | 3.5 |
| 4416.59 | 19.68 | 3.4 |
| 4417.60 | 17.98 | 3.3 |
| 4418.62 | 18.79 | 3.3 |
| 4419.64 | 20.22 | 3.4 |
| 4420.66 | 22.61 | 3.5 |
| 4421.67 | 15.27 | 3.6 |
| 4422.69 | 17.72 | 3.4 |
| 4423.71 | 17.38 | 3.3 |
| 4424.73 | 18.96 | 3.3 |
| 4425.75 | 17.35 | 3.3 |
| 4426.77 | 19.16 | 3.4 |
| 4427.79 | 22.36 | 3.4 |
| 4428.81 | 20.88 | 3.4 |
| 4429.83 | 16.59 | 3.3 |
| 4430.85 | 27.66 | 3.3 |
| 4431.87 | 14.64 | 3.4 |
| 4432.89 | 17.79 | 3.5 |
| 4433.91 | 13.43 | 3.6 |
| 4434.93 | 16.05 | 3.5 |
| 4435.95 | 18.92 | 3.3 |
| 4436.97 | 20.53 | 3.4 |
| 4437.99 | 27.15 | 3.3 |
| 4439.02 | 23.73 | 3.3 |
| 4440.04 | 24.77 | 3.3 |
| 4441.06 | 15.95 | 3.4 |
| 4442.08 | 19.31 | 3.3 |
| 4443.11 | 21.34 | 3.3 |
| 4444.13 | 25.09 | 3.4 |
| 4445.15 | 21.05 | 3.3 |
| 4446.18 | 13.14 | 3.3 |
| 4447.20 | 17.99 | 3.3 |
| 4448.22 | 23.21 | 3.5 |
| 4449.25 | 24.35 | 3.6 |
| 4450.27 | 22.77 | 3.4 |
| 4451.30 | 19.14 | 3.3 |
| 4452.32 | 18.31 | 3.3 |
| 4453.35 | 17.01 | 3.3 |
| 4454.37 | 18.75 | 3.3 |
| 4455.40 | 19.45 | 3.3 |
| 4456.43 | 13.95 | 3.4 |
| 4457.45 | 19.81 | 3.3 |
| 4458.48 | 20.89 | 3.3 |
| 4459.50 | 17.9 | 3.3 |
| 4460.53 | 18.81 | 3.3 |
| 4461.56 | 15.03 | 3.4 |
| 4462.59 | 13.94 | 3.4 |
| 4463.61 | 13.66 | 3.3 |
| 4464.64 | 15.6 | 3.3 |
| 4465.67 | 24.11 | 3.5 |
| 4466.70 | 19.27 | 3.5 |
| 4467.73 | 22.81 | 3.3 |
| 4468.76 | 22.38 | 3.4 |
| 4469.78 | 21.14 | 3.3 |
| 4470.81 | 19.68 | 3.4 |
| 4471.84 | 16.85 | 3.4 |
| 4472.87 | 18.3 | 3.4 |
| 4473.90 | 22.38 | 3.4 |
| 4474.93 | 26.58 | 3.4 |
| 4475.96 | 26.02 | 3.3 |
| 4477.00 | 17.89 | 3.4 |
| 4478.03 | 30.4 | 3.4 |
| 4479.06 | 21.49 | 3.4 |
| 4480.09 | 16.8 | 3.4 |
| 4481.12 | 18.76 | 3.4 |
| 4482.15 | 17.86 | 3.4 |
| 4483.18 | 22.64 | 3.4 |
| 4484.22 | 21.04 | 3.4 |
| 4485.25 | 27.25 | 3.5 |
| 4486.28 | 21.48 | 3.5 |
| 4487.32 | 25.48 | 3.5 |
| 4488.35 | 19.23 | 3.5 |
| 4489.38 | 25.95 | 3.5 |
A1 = 1.5 Ang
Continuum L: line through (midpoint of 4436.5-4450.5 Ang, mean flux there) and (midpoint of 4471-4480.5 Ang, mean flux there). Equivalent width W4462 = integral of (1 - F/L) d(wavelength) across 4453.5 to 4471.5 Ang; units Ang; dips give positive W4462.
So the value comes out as 2.5 Ang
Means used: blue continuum 21.4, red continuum 21.8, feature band 18.6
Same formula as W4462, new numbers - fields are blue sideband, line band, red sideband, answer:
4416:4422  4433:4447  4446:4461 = -0.54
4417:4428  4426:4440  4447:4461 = -0.73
